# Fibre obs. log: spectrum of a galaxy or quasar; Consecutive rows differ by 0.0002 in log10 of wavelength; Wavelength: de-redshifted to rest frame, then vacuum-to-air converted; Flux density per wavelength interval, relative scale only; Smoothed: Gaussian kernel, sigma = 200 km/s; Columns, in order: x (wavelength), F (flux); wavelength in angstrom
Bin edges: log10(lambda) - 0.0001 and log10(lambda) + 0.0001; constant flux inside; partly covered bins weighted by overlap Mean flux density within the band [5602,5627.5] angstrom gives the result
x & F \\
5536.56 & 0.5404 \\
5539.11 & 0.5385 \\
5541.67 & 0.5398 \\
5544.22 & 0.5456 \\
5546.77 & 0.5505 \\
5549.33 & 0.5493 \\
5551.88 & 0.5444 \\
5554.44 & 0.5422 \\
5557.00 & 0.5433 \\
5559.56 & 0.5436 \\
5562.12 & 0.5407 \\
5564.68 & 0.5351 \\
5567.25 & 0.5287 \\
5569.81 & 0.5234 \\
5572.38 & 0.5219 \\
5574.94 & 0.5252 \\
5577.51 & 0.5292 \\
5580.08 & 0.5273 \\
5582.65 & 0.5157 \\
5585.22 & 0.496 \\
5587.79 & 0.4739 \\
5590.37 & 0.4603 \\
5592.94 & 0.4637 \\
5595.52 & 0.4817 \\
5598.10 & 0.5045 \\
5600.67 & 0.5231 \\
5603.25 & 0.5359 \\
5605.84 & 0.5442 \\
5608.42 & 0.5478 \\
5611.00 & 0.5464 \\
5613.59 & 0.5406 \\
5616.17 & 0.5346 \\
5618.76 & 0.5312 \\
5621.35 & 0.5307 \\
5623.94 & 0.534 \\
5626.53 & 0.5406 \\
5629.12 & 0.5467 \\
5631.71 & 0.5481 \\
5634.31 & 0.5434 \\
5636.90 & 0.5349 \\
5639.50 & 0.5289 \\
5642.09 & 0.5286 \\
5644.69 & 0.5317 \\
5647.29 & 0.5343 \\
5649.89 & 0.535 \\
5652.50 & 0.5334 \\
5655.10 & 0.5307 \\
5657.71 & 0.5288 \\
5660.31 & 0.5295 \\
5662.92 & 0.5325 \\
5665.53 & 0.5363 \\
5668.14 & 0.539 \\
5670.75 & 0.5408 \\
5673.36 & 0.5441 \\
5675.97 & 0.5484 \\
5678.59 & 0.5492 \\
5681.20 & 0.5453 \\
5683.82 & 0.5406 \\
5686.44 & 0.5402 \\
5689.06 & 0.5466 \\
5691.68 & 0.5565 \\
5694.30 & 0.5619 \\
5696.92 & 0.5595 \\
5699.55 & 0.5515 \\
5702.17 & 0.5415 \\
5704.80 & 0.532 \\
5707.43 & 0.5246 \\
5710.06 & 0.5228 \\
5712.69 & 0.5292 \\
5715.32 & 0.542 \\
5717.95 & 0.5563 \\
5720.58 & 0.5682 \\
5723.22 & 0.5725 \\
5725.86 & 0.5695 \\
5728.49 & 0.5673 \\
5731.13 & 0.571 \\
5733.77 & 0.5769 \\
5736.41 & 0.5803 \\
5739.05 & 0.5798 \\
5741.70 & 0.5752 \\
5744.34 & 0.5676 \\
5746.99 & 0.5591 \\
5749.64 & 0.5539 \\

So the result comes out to 0.538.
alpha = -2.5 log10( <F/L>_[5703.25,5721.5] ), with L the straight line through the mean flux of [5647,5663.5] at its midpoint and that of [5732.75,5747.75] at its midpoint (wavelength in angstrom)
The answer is 0.042 mag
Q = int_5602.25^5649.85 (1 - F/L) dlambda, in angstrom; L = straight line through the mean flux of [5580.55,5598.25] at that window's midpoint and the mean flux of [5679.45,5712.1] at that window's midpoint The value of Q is -3.1 angstrom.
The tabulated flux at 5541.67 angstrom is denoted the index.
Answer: 0.5398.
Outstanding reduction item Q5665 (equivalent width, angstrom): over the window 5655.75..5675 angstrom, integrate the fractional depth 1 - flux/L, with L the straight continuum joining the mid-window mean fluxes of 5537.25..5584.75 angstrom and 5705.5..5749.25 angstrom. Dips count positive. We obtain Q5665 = 0.5 angstrom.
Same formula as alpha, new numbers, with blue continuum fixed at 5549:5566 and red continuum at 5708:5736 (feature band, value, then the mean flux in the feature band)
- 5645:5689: 0.029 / 0.538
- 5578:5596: 0.114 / 0.49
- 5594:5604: 0.076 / 0.509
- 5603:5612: 0.005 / 0.544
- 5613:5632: 0.021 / 0.538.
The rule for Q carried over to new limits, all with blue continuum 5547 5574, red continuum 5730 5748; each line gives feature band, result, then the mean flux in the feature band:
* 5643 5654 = 0.43 angstrom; 0.533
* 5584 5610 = 1.97 angstrom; 0.504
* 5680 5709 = 0.97 angstrom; 0.545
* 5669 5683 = 0.38 angstrom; 0.545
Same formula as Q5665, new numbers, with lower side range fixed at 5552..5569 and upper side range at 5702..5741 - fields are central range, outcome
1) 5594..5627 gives 0.88 angstrom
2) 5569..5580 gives 0.31 angstrom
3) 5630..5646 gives 0.32 angstrom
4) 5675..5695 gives 0.15 angstrom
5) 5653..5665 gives 0.40 angstrom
